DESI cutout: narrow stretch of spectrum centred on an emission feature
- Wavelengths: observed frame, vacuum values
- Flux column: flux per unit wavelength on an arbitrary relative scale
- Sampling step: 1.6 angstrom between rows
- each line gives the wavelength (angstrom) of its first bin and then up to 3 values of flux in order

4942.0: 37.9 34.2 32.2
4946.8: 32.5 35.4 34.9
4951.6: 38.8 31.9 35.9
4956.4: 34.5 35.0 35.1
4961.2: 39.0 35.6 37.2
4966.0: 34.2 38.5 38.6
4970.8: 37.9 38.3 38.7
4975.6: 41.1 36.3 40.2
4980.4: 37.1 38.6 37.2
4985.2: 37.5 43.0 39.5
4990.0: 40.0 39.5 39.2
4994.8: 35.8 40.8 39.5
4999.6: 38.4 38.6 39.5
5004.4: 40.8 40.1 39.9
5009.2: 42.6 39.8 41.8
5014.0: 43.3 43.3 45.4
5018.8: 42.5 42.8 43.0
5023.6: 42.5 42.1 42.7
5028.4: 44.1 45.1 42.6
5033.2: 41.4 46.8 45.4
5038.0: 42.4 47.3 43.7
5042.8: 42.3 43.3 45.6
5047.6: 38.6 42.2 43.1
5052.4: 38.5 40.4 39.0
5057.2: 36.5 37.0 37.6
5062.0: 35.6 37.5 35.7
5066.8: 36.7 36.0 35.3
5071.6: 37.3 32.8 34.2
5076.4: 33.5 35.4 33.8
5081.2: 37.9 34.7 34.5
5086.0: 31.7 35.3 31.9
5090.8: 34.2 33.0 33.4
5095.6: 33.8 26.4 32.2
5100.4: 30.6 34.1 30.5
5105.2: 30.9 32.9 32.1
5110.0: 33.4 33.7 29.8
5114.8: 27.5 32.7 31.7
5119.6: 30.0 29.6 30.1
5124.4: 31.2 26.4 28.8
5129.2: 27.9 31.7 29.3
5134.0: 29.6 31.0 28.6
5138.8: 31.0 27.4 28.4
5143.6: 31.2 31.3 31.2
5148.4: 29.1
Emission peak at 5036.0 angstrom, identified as C III] 1909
